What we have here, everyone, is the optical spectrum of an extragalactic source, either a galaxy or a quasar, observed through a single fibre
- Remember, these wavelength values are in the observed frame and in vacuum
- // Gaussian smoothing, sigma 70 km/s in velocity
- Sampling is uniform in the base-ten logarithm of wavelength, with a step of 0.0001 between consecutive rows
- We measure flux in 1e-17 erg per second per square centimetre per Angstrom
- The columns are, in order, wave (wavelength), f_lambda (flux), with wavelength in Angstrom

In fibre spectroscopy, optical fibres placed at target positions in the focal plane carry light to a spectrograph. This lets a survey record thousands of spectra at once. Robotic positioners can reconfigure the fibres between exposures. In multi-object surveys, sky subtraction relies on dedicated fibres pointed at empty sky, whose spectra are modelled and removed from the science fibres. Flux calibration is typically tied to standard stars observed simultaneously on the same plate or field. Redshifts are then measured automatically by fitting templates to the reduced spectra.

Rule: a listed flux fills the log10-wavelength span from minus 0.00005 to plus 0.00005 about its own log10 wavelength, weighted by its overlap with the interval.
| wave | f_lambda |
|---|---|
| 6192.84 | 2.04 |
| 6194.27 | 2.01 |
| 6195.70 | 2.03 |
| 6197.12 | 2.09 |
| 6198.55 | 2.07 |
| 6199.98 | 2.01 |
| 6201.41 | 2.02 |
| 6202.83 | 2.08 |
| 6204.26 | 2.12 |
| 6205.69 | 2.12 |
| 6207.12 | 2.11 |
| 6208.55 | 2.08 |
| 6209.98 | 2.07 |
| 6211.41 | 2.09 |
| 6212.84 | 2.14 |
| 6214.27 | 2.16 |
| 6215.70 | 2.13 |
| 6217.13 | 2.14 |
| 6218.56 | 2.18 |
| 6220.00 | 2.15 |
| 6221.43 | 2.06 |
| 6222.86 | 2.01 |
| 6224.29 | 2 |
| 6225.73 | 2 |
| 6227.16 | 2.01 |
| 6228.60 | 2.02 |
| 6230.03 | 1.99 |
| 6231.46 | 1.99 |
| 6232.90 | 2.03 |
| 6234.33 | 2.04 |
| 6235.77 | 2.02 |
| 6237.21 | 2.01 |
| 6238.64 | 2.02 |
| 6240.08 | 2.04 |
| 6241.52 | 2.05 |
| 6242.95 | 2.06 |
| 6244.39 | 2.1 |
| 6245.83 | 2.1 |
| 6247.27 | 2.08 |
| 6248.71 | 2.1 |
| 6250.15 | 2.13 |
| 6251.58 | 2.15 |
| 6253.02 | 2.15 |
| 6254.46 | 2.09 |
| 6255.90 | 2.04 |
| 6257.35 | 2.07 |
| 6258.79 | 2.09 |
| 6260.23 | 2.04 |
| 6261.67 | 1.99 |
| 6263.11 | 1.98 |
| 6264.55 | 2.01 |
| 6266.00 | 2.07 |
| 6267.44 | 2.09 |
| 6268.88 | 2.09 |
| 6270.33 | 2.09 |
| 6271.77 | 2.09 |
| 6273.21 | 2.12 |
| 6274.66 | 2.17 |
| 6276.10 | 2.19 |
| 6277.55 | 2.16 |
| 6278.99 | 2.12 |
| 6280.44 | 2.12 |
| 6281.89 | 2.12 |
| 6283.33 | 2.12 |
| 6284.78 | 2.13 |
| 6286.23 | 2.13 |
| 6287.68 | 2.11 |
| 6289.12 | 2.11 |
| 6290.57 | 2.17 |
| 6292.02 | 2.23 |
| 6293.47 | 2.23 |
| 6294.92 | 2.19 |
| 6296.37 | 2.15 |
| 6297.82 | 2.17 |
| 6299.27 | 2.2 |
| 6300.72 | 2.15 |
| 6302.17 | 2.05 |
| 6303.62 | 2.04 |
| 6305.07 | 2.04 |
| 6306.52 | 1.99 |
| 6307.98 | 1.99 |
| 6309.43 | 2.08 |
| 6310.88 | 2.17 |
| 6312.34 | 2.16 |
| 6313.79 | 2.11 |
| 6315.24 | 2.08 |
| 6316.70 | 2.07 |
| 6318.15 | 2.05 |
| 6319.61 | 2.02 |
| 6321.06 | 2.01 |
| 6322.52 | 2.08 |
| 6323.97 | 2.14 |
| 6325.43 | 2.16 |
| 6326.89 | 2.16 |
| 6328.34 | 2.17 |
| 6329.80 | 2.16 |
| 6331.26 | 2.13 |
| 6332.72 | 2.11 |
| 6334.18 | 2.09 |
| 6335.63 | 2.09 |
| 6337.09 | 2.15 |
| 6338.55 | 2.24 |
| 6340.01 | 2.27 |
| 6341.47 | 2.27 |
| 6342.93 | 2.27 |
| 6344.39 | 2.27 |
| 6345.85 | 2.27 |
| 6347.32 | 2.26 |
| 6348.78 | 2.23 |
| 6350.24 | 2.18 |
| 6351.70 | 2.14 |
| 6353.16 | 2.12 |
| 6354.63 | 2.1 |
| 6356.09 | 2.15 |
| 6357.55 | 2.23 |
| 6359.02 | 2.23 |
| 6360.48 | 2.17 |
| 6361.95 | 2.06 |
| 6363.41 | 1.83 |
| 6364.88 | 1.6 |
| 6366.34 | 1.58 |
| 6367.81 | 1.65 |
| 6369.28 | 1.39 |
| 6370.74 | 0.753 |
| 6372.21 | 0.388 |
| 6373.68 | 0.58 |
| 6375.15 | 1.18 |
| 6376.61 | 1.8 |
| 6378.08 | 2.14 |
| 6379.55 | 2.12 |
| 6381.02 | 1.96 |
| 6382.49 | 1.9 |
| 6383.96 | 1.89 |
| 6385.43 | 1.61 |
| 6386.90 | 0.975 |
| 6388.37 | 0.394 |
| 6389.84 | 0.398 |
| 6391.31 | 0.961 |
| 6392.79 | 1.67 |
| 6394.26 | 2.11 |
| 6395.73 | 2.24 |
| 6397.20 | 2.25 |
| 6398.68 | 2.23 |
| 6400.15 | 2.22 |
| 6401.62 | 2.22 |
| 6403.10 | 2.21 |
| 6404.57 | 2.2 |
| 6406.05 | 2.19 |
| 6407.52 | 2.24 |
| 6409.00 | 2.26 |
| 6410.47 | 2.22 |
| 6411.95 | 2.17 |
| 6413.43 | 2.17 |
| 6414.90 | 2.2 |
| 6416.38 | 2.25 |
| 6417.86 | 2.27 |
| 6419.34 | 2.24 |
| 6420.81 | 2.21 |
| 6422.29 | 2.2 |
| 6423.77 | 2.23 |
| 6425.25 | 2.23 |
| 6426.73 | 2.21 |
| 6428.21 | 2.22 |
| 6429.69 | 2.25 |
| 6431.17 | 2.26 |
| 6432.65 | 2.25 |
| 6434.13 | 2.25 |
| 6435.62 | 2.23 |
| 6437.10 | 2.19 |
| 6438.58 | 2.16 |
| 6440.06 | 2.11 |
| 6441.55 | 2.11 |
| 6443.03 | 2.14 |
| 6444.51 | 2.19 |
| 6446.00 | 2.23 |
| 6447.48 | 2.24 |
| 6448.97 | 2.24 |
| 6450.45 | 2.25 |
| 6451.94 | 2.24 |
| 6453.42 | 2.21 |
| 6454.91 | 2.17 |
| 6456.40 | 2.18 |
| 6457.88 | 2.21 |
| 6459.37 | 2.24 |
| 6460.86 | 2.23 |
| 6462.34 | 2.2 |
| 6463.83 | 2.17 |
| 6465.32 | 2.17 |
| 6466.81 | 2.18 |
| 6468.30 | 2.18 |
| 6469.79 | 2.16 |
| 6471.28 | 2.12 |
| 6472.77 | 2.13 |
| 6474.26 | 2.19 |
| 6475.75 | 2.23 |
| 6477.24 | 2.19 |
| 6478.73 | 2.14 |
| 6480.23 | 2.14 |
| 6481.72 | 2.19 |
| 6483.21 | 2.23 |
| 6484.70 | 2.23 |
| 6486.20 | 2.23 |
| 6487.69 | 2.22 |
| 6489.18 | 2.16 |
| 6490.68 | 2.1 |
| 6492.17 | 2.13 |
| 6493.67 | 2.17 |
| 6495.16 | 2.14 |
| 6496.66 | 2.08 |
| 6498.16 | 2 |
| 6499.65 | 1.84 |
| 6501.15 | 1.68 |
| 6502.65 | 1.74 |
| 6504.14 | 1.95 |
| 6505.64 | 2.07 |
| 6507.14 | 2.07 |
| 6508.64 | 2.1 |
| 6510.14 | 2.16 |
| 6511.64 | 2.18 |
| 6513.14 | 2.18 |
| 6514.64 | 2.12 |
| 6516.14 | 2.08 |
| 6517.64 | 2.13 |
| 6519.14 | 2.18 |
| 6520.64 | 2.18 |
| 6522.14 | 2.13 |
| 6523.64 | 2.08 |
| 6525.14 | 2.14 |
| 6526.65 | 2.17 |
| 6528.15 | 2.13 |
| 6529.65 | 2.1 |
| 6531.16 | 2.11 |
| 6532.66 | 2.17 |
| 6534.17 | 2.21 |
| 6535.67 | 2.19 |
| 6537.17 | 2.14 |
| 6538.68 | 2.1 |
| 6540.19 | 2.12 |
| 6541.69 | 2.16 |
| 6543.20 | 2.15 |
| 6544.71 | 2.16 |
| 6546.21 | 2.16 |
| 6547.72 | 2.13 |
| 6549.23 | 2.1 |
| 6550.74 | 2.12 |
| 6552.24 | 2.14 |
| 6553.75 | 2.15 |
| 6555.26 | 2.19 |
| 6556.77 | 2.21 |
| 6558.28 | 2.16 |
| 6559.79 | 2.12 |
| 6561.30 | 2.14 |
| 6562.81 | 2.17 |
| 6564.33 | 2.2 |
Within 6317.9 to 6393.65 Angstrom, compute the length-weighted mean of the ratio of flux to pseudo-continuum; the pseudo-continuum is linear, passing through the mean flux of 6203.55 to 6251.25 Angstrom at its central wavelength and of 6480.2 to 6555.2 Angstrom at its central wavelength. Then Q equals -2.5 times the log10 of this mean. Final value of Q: 0.14 mag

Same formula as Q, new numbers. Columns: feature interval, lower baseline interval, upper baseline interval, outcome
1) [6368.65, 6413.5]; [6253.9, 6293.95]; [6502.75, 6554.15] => 0.23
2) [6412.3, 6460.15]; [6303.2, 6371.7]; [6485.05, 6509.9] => -0.08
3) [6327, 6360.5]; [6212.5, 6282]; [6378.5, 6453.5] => -0.06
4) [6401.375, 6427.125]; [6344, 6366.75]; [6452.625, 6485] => -0.04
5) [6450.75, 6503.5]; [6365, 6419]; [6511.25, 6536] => -0.07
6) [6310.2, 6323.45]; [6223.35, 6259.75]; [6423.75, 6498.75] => 0.01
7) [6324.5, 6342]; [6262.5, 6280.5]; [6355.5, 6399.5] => -0.19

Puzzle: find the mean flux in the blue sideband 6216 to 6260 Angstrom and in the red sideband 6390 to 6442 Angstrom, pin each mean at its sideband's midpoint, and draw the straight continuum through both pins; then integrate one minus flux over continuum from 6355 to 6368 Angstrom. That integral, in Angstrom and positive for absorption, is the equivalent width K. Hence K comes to 1.0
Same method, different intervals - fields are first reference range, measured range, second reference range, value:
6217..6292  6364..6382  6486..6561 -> 5.6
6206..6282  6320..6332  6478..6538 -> -0.2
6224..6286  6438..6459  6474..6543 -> -0.9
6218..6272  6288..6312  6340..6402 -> -2.3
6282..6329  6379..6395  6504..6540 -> 5.1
